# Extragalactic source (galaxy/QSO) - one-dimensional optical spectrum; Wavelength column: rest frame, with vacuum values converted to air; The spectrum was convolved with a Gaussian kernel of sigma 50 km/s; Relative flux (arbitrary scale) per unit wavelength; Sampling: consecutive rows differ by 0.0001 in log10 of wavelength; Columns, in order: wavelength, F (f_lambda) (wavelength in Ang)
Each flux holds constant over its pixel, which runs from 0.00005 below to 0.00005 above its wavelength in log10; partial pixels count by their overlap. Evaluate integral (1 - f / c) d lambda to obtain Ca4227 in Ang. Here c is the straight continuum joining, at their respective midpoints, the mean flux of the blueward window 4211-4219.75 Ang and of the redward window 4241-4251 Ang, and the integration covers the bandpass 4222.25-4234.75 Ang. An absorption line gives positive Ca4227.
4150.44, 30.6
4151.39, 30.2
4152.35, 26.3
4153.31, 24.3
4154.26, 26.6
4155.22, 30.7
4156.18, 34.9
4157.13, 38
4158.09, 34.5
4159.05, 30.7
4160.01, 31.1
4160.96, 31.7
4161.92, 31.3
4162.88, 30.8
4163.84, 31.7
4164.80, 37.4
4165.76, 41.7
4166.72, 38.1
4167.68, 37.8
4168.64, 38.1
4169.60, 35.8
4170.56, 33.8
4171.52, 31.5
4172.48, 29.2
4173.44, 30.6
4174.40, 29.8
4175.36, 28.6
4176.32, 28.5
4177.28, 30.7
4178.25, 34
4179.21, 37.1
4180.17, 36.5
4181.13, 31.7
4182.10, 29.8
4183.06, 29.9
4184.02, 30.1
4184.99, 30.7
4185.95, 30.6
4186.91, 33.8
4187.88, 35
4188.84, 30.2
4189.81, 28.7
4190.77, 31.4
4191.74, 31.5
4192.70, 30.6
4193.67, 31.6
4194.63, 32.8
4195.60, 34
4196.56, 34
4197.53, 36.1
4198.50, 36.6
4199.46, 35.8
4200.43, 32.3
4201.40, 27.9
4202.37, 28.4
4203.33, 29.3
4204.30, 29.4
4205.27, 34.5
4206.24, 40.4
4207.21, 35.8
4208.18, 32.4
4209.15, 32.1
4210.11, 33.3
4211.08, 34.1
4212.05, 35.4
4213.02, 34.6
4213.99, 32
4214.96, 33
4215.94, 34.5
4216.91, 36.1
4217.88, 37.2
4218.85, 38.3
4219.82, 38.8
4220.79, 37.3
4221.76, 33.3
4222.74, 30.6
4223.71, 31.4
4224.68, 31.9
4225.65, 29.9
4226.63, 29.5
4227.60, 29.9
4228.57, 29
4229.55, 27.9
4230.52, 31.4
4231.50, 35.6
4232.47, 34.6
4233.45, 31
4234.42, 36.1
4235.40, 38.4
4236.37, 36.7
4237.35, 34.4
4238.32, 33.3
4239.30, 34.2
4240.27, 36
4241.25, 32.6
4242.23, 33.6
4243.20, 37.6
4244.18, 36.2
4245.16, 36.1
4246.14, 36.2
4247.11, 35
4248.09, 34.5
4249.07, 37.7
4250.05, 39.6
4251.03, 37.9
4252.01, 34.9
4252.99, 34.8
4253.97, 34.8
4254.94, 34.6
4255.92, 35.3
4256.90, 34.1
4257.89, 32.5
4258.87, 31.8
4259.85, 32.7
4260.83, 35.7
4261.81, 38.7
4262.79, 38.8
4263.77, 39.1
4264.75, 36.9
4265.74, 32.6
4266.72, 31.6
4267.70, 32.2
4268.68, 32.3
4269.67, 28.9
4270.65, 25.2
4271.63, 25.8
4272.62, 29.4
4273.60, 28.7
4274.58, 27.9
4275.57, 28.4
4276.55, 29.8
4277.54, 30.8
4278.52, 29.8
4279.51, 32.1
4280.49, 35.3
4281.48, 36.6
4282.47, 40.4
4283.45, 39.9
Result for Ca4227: 1.5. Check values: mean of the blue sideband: 35.2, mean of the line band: 31.4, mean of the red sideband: 36.1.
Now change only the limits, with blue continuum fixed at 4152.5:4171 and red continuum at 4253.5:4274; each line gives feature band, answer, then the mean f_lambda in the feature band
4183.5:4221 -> 0.0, 33.3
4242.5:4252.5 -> -1.0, 36.5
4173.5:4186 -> 0.8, 31.4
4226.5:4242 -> -0.1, 33.3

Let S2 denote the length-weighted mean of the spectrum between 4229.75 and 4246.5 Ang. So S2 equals 34.8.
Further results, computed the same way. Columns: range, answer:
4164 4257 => 33.7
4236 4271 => 34.7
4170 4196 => 31.6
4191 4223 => 33.8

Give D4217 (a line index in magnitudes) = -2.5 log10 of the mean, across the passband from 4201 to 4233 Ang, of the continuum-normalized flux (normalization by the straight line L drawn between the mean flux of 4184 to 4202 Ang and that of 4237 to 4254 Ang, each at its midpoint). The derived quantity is 0.02 mag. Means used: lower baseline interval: 32.3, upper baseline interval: 35.5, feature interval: 33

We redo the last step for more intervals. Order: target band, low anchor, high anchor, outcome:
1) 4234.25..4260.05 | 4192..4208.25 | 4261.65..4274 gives -0.090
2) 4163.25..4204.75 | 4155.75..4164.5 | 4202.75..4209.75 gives 0.016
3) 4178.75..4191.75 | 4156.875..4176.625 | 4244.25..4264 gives 0.063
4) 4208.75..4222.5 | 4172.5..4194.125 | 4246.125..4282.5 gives -0.089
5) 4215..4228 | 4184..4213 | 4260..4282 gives -0.040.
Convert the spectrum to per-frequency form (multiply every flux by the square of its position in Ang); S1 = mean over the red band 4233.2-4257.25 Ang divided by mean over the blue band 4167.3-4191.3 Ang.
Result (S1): 1.1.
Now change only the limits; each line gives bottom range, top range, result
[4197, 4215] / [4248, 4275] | 1.03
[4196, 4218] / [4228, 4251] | 1.05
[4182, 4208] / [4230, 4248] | 1.10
